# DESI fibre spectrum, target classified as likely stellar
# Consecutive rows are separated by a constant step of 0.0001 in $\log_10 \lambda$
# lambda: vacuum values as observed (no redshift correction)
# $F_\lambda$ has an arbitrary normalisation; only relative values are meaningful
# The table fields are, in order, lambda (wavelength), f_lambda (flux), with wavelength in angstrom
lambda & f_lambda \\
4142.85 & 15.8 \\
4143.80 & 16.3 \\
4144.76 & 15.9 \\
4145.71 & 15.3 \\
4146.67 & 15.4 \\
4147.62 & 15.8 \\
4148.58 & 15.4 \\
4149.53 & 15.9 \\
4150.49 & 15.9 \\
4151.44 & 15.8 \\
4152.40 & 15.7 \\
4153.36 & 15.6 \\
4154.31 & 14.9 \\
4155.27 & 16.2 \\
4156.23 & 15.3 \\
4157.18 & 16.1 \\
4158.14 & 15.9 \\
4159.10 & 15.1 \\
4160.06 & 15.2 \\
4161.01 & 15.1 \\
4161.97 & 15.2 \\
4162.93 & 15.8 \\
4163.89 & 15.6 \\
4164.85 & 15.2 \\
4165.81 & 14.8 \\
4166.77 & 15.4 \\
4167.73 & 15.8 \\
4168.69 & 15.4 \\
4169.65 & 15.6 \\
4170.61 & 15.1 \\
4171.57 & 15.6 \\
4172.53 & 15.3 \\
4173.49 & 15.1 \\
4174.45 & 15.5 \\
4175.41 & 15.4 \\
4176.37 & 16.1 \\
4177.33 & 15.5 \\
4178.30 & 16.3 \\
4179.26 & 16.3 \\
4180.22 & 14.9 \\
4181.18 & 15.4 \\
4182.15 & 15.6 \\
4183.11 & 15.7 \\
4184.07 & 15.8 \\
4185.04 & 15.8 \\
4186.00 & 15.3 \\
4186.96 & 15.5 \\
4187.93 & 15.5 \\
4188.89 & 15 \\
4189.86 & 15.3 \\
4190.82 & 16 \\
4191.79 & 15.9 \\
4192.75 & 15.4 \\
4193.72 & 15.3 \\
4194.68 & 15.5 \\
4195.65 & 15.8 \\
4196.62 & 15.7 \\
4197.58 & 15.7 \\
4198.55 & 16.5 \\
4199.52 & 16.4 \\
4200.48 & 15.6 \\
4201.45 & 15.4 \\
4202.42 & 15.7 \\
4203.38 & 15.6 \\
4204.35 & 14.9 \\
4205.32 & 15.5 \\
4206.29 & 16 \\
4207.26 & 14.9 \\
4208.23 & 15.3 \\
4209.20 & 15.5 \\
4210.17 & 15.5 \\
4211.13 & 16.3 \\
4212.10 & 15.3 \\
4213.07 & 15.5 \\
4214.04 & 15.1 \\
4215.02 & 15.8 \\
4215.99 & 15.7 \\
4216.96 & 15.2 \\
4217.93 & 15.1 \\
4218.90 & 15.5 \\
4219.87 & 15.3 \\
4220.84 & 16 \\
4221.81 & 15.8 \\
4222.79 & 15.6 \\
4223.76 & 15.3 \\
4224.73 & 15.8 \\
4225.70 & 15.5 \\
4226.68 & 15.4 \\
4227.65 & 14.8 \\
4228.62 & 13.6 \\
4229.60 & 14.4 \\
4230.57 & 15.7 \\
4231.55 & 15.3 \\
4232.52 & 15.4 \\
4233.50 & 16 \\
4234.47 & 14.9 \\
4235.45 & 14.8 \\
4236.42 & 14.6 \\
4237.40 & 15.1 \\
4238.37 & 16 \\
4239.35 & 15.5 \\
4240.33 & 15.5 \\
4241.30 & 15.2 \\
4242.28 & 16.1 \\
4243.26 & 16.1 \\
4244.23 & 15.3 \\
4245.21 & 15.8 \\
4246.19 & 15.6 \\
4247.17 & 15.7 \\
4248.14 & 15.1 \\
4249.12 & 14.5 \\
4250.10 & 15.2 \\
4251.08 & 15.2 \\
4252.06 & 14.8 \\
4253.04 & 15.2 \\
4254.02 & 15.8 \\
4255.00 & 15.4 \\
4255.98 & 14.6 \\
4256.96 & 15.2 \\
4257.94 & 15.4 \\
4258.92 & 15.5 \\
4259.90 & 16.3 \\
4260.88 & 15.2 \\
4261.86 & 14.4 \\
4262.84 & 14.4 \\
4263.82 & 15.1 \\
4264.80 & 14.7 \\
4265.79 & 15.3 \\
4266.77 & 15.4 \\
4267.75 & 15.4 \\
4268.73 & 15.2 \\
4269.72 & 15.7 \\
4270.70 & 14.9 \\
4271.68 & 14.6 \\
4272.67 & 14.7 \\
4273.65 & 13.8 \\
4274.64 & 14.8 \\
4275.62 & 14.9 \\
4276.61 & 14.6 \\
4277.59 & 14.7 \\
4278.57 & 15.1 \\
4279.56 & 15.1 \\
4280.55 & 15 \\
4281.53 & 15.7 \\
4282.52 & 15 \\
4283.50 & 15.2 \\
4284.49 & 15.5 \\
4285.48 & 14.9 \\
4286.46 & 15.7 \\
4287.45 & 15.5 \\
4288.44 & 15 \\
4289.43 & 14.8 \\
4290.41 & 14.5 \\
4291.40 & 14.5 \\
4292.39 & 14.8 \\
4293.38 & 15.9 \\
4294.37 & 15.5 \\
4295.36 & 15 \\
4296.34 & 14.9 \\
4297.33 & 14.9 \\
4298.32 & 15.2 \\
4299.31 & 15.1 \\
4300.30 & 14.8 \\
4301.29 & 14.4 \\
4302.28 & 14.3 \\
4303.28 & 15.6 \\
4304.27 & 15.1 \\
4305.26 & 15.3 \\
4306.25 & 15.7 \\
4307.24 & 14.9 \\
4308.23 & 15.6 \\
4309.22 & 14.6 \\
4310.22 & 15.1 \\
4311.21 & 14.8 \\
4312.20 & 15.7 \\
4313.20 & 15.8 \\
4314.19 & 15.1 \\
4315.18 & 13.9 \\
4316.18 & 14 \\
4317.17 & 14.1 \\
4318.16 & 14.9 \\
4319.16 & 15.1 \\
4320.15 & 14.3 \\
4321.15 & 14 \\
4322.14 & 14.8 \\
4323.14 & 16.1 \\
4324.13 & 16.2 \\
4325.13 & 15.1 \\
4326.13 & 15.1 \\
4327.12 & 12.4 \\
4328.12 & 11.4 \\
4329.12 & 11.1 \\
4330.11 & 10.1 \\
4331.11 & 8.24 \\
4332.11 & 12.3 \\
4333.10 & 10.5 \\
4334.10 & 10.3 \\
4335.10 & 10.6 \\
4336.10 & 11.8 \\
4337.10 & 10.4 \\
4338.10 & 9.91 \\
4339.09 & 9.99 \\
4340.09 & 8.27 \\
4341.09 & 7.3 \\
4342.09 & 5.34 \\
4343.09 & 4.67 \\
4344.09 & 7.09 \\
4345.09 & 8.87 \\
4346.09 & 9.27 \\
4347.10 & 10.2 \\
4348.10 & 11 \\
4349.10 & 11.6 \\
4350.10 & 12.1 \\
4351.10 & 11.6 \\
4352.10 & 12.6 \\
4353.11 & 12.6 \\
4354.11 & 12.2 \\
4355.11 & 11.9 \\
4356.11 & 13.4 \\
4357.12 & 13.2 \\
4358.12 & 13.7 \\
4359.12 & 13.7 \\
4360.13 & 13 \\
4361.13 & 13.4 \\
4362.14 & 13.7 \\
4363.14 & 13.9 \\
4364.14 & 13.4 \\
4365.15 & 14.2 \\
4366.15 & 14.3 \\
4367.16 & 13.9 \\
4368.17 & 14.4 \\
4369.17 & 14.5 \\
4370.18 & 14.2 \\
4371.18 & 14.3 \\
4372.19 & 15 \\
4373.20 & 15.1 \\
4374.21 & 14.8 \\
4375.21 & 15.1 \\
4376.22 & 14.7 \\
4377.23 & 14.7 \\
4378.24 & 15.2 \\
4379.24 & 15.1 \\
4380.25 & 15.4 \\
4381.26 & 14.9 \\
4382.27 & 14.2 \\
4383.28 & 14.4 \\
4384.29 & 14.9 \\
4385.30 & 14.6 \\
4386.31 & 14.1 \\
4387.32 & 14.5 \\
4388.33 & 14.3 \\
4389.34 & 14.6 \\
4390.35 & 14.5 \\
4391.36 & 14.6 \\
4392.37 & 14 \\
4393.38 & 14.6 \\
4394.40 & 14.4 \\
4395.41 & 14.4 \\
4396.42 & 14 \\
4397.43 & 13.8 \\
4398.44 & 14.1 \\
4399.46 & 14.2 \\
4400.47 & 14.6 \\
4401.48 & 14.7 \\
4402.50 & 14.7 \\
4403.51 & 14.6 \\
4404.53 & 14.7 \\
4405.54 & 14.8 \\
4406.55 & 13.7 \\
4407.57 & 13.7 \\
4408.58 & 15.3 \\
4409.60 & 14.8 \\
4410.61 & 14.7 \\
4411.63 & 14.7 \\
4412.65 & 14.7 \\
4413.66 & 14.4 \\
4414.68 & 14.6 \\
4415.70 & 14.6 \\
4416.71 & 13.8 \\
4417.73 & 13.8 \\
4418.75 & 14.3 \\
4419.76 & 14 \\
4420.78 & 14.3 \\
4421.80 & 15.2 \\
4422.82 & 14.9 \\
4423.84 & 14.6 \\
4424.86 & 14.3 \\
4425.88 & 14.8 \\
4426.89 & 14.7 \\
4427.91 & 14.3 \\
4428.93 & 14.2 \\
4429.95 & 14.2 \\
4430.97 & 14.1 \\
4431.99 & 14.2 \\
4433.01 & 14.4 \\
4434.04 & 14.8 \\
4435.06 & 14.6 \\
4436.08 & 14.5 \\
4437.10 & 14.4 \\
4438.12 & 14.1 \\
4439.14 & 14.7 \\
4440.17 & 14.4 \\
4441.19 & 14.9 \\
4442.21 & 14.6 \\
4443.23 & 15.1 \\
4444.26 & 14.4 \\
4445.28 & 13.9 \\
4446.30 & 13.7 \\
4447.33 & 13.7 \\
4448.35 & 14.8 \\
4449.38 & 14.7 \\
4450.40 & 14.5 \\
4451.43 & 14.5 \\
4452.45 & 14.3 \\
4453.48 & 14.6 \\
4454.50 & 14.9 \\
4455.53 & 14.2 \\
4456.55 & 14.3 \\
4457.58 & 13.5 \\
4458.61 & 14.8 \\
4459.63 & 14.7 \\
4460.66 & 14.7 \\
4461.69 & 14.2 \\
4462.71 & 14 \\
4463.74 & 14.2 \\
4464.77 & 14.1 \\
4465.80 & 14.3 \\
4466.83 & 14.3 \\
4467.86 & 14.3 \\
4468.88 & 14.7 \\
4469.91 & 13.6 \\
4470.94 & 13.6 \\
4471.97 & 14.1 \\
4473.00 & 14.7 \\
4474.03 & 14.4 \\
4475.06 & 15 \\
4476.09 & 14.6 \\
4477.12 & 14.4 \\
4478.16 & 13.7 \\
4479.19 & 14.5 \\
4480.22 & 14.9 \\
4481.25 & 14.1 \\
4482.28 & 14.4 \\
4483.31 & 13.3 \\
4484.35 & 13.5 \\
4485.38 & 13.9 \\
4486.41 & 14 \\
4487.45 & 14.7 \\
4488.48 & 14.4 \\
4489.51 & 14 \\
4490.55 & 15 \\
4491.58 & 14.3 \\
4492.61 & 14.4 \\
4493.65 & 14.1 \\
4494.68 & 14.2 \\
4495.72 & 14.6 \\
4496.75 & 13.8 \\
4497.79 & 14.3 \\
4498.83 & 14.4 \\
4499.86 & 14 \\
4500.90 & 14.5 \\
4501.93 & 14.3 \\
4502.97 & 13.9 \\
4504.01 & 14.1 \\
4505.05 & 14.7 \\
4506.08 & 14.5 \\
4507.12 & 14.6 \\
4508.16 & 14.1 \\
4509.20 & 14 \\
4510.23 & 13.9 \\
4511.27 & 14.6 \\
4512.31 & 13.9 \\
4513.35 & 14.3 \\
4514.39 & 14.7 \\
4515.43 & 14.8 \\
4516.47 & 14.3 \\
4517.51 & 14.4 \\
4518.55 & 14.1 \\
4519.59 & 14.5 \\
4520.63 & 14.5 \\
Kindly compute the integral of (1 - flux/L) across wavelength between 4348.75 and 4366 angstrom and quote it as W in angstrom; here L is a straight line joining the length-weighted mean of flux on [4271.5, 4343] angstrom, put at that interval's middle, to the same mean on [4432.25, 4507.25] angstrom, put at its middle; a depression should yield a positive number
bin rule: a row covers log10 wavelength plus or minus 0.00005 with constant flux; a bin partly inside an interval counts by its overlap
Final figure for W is 1.2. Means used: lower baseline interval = 13.8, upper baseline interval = 14.3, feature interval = 13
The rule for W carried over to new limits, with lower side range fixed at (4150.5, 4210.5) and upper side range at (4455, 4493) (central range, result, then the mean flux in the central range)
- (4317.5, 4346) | 6.93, 11.3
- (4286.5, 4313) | -0.09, 15.1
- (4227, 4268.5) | 0.07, 15.2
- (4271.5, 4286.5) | 0.17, 14.9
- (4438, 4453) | -0.04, 14.4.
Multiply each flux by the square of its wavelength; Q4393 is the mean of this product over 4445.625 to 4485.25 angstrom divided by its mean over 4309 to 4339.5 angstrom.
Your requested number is 1.2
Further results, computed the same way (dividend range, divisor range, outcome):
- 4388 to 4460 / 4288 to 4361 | 1.17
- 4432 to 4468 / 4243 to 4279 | 1.04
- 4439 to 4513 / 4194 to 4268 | 1.04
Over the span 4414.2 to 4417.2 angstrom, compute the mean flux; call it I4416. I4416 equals 14.4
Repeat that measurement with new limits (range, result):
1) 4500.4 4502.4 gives 14.4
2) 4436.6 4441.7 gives 14.5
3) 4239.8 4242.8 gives 15.6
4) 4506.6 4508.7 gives 14.3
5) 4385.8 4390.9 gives 14.4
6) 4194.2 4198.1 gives 15.7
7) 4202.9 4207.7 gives 15.4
